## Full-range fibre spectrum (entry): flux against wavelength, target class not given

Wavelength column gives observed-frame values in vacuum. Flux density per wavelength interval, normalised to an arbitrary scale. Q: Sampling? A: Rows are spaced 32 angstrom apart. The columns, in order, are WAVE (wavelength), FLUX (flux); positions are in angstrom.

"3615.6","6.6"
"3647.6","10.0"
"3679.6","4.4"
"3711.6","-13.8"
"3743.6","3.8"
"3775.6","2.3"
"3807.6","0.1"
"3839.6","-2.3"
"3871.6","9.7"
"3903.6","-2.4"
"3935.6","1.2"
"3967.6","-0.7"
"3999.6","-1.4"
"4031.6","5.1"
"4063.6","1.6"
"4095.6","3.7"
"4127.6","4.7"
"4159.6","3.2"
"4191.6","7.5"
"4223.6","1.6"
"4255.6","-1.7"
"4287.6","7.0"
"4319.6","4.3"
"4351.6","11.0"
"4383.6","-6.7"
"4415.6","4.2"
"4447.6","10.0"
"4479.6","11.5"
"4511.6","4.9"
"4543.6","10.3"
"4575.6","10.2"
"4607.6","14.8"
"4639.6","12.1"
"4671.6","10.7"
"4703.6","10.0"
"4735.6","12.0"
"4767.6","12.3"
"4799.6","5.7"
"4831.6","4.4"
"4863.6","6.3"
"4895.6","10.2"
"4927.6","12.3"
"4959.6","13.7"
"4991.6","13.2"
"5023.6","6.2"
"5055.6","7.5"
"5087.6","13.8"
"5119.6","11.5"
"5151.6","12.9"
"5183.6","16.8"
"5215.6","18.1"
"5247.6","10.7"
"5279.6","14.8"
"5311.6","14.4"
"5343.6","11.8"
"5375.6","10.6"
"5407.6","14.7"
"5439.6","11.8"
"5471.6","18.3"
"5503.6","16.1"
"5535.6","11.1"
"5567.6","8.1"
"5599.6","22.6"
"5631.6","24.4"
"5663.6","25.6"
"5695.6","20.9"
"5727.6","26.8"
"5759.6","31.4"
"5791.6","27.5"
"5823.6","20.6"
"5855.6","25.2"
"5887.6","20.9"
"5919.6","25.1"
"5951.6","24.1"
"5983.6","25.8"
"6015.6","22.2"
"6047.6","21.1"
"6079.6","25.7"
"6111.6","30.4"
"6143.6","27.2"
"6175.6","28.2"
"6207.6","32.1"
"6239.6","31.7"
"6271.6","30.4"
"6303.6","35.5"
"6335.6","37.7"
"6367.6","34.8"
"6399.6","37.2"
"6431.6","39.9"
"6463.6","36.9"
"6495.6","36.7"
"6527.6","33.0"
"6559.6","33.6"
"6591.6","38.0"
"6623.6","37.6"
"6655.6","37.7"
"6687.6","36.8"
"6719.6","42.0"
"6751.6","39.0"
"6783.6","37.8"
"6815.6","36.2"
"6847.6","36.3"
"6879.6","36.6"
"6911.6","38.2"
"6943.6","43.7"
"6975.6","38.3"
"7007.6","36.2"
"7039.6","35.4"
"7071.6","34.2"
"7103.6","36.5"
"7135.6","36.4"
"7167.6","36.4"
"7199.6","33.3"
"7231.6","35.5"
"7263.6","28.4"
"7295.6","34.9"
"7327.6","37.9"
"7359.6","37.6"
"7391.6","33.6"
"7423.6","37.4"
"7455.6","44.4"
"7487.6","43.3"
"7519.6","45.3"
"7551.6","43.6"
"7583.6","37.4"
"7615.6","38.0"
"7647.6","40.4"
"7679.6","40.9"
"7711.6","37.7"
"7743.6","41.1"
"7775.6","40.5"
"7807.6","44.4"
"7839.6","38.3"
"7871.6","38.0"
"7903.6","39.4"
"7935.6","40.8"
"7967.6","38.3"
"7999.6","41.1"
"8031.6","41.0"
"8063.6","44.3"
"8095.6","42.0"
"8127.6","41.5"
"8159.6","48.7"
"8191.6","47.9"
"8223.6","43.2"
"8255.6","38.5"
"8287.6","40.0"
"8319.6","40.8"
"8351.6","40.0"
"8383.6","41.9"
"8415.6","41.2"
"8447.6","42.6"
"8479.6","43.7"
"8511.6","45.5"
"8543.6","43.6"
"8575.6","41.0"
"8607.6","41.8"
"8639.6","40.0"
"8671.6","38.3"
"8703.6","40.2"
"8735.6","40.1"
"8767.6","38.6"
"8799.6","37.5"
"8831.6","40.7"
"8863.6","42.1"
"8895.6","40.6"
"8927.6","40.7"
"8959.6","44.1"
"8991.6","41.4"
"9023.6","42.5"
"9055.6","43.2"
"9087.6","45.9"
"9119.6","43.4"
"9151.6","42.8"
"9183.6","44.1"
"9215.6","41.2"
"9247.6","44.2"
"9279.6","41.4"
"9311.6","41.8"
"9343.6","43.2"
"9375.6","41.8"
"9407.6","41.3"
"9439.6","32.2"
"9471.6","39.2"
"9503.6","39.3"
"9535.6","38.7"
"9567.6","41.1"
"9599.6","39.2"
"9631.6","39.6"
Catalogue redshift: 0.403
